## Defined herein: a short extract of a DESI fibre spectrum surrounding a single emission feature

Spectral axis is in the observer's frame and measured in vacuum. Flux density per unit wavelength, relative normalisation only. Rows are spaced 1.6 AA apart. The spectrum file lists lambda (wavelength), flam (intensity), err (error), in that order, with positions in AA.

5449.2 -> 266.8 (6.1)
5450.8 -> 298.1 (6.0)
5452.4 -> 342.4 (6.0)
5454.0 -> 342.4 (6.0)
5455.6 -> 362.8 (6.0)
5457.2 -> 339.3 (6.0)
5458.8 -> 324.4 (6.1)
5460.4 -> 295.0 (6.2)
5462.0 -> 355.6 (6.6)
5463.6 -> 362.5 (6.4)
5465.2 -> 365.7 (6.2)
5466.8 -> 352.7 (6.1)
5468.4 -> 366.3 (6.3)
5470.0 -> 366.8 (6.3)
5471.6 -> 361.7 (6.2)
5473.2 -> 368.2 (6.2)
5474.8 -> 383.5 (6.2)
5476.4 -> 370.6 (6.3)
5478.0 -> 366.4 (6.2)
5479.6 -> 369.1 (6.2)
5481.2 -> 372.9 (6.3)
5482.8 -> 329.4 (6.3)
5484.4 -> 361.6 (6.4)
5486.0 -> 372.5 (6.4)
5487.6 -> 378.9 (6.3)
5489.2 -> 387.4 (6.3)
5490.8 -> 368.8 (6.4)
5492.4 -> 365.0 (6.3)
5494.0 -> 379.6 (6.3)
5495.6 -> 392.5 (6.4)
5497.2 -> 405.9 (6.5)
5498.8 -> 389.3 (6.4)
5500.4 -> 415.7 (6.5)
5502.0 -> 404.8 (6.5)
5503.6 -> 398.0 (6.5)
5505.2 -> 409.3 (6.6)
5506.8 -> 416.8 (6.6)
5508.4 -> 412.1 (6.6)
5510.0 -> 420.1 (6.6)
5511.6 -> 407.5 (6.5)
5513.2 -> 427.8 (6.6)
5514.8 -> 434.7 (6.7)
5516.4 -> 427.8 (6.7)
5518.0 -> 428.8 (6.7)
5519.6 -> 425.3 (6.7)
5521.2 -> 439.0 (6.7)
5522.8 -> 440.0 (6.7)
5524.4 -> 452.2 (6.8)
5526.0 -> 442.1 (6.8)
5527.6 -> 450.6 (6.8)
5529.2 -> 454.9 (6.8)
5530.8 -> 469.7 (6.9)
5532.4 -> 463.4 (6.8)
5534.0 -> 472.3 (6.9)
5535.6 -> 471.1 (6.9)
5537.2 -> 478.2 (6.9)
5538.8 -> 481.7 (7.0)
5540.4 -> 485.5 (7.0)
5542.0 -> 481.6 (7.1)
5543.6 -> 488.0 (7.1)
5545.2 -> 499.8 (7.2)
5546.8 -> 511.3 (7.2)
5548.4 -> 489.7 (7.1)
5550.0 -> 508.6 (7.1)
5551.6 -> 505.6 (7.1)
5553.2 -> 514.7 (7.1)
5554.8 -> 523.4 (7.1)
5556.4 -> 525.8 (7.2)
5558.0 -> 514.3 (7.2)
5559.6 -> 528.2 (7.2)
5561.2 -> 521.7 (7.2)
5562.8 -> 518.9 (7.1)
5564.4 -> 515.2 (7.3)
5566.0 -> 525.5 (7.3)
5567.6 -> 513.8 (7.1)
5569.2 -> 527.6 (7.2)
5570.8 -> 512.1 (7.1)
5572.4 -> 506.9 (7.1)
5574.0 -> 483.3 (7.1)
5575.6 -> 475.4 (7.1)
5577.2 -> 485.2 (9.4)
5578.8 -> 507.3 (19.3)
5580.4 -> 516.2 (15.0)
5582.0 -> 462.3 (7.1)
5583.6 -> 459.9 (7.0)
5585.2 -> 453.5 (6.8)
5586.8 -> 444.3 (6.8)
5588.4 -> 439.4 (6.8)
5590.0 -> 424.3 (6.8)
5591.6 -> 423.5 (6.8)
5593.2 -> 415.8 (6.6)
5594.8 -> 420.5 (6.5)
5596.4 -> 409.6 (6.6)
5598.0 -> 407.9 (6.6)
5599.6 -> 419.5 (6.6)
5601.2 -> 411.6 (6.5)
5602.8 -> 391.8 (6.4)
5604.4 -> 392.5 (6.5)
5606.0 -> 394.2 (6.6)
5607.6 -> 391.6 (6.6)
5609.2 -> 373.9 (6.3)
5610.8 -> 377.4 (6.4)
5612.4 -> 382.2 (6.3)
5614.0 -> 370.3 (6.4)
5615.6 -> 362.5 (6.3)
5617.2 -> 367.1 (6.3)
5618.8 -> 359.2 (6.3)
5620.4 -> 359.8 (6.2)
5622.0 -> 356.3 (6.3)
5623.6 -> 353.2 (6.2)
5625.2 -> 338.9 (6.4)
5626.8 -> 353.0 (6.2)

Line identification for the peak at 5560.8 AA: C IV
